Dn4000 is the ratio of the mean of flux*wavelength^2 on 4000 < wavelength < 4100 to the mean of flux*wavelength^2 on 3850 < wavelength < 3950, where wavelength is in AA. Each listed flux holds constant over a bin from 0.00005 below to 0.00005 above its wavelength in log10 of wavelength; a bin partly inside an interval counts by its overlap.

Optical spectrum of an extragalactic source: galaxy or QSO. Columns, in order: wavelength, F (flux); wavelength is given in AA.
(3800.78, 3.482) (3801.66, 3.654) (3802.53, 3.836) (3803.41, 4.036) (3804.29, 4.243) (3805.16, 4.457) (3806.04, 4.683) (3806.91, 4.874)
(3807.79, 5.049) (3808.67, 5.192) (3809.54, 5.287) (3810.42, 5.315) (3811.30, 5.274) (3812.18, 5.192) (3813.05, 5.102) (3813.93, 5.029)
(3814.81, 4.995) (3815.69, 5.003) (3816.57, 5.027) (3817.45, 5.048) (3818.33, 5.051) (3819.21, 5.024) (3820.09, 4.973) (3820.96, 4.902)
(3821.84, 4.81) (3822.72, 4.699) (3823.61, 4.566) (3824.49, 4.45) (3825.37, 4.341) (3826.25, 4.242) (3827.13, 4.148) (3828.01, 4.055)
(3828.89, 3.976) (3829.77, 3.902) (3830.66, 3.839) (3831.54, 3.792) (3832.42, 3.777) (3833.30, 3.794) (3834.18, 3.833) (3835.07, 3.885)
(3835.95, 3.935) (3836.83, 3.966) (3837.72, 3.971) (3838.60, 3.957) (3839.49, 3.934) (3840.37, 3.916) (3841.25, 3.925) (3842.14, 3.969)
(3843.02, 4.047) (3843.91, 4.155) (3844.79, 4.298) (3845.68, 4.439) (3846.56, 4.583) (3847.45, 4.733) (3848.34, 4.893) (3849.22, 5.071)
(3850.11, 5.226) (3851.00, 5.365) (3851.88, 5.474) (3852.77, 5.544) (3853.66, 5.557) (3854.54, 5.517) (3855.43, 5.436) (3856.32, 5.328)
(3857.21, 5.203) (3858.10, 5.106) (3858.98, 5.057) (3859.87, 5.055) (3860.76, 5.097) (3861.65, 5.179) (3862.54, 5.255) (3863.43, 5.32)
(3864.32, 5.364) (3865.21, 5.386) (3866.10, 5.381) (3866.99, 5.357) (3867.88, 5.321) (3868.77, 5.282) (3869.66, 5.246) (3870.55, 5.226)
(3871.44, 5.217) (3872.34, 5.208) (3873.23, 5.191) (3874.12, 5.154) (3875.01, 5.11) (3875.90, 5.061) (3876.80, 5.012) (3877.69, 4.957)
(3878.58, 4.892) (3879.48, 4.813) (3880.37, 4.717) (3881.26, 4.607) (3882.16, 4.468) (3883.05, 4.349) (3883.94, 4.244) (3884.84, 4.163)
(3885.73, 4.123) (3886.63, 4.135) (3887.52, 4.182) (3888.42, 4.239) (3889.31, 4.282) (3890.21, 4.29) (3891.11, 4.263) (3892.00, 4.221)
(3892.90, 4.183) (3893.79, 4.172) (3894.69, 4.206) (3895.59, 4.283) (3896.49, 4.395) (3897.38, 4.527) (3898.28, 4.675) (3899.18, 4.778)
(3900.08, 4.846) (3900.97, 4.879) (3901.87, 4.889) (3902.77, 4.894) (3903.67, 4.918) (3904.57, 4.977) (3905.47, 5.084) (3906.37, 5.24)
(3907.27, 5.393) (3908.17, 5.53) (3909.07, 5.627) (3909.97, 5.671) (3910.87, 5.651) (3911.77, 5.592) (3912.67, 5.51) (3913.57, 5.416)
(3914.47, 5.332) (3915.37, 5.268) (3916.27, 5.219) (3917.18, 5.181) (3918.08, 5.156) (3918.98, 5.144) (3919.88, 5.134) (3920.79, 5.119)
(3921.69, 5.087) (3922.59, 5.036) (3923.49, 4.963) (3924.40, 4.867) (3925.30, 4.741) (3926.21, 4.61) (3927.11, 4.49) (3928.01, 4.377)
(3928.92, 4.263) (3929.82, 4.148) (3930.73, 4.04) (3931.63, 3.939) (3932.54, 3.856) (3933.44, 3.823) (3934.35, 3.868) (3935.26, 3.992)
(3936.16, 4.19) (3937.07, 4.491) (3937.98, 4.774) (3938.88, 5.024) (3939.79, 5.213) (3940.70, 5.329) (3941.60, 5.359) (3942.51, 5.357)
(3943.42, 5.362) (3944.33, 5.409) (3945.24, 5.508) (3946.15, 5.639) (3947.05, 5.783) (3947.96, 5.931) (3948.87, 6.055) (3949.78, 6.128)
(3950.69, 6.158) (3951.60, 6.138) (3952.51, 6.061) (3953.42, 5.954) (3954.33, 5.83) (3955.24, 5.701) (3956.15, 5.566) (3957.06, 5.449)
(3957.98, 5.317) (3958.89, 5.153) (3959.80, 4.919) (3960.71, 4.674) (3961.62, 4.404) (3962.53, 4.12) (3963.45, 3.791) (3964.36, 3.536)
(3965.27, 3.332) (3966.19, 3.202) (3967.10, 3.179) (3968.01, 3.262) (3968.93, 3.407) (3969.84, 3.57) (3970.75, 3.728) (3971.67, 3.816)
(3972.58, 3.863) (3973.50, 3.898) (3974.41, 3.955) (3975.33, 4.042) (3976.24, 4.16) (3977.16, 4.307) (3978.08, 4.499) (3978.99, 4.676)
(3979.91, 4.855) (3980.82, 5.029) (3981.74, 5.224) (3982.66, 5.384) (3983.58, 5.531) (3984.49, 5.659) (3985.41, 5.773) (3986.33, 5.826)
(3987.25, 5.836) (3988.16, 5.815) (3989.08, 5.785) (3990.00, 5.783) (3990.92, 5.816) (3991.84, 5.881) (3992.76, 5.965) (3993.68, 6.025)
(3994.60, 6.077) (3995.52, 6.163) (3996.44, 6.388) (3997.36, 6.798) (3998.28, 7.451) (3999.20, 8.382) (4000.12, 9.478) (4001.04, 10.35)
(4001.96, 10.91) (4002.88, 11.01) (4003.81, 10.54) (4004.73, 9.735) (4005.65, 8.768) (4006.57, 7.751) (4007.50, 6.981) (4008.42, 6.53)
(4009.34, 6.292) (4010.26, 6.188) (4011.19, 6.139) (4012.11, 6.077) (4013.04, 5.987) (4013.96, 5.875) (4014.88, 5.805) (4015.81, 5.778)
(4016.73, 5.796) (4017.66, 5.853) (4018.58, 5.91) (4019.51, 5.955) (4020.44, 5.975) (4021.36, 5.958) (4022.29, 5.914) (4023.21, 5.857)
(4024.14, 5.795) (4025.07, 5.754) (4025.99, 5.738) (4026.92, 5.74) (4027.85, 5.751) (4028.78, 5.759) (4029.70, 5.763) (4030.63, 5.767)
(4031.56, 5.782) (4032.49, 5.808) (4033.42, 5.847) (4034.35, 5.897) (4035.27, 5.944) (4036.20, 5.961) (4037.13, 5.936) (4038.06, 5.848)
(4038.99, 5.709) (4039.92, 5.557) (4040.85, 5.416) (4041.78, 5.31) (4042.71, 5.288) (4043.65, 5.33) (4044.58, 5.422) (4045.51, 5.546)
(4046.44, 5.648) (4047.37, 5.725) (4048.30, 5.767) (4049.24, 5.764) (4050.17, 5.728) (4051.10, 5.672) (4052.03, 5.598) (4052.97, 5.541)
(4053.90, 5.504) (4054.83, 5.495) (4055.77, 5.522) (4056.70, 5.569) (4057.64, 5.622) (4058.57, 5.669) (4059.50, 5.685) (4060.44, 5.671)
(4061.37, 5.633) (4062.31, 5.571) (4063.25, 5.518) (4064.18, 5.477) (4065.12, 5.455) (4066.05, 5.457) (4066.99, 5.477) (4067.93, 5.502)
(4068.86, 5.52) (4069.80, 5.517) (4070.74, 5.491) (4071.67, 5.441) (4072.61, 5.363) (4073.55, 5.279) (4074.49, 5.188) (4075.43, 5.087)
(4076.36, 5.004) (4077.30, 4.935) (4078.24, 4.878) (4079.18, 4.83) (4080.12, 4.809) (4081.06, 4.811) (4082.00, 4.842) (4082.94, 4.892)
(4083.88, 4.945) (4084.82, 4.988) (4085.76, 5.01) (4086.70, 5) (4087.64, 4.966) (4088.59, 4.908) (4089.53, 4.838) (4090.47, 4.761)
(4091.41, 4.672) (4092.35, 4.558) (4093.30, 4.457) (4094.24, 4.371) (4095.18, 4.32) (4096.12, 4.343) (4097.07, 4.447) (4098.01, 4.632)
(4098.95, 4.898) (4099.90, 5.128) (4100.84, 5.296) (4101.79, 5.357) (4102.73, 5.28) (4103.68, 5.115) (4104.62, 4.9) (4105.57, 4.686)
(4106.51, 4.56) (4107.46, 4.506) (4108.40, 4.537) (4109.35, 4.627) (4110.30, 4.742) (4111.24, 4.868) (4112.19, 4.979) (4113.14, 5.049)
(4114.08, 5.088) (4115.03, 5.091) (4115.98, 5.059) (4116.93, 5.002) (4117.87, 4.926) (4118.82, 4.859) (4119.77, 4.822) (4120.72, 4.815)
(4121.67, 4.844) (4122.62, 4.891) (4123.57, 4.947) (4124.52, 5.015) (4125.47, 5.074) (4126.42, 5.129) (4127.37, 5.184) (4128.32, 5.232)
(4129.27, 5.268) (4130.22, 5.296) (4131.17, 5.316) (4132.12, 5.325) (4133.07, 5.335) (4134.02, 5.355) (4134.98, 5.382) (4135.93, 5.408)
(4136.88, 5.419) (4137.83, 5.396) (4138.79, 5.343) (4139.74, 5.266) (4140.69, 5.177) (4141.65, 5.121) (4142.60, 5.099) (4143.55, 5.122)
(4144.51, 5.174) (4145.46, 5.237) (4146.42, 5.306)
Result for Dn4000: 1.26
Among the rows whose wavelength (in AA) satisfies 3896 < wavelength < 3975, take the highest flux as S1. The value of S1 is 6.158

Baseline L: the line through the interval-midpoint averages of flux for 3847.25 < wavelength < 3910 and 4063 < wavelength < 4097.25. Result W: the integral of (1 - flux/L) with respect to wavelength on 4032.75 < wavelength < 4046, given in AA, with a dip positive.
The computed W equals -1.73 AA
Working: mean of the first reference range 4.92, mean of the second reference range 5.01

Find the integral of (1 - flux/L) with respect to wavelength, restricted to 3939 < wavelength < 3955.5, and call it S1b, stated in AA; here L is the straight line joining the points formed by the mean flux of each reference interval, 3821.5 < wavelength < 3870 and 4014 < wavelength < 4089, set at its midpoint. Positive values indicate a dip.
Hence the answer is -2.0 AA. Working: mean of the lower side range 4.65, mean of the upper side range 5.52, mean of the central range 5.7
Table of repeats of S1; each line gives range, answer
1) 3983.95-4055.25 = 11.01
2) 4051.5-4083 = 5.685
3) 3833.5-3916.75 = 5.671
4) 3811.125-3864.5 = 5.557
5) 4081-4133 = 5.357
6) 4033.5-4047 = 5.961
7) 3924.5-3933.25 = 4.741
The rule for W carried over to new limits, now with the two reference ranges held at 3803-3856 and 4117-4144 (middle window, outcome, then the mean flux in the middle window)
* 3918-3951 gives -0.9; 4.92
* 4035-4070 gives -4.1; 5.59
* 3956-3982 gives 3.4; 4.22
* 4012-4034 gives -3.9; 5.84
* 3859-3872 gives -1.6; 5.25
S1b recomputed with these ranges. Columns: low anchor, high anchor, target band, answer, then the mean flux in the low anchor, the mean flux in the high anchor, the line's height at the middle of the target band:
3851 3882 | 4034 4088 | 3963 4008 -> -4.16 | 5.19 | 5.42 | 5.33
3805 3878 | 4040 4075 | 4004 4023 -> -4.04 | 4.79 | 5.52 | 5.37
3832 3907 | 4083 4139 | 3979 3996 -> -2.92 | 4.72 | 4.96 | 4.84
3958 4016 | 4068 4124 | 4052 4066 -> -0.96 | 5.77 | 4.92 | 5.21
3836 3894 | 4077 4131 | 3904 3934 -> -0.95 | 4.77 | 4.88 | 4.8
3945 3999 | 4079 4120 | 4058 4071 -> -1.67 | 5.13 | 4.84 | 4.92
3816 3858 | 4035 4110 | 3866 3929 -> -2.27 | 4.53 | 5.21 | 4.71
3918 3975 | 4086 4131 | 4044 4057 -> -2.09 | 4.73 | 4.88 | 4.83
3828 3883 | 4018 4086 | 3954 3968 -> 1.82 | 4.75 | 5.53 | 5.17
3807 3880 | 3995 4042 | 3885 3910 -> 3.32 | 4.8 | 6.62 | 5.36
